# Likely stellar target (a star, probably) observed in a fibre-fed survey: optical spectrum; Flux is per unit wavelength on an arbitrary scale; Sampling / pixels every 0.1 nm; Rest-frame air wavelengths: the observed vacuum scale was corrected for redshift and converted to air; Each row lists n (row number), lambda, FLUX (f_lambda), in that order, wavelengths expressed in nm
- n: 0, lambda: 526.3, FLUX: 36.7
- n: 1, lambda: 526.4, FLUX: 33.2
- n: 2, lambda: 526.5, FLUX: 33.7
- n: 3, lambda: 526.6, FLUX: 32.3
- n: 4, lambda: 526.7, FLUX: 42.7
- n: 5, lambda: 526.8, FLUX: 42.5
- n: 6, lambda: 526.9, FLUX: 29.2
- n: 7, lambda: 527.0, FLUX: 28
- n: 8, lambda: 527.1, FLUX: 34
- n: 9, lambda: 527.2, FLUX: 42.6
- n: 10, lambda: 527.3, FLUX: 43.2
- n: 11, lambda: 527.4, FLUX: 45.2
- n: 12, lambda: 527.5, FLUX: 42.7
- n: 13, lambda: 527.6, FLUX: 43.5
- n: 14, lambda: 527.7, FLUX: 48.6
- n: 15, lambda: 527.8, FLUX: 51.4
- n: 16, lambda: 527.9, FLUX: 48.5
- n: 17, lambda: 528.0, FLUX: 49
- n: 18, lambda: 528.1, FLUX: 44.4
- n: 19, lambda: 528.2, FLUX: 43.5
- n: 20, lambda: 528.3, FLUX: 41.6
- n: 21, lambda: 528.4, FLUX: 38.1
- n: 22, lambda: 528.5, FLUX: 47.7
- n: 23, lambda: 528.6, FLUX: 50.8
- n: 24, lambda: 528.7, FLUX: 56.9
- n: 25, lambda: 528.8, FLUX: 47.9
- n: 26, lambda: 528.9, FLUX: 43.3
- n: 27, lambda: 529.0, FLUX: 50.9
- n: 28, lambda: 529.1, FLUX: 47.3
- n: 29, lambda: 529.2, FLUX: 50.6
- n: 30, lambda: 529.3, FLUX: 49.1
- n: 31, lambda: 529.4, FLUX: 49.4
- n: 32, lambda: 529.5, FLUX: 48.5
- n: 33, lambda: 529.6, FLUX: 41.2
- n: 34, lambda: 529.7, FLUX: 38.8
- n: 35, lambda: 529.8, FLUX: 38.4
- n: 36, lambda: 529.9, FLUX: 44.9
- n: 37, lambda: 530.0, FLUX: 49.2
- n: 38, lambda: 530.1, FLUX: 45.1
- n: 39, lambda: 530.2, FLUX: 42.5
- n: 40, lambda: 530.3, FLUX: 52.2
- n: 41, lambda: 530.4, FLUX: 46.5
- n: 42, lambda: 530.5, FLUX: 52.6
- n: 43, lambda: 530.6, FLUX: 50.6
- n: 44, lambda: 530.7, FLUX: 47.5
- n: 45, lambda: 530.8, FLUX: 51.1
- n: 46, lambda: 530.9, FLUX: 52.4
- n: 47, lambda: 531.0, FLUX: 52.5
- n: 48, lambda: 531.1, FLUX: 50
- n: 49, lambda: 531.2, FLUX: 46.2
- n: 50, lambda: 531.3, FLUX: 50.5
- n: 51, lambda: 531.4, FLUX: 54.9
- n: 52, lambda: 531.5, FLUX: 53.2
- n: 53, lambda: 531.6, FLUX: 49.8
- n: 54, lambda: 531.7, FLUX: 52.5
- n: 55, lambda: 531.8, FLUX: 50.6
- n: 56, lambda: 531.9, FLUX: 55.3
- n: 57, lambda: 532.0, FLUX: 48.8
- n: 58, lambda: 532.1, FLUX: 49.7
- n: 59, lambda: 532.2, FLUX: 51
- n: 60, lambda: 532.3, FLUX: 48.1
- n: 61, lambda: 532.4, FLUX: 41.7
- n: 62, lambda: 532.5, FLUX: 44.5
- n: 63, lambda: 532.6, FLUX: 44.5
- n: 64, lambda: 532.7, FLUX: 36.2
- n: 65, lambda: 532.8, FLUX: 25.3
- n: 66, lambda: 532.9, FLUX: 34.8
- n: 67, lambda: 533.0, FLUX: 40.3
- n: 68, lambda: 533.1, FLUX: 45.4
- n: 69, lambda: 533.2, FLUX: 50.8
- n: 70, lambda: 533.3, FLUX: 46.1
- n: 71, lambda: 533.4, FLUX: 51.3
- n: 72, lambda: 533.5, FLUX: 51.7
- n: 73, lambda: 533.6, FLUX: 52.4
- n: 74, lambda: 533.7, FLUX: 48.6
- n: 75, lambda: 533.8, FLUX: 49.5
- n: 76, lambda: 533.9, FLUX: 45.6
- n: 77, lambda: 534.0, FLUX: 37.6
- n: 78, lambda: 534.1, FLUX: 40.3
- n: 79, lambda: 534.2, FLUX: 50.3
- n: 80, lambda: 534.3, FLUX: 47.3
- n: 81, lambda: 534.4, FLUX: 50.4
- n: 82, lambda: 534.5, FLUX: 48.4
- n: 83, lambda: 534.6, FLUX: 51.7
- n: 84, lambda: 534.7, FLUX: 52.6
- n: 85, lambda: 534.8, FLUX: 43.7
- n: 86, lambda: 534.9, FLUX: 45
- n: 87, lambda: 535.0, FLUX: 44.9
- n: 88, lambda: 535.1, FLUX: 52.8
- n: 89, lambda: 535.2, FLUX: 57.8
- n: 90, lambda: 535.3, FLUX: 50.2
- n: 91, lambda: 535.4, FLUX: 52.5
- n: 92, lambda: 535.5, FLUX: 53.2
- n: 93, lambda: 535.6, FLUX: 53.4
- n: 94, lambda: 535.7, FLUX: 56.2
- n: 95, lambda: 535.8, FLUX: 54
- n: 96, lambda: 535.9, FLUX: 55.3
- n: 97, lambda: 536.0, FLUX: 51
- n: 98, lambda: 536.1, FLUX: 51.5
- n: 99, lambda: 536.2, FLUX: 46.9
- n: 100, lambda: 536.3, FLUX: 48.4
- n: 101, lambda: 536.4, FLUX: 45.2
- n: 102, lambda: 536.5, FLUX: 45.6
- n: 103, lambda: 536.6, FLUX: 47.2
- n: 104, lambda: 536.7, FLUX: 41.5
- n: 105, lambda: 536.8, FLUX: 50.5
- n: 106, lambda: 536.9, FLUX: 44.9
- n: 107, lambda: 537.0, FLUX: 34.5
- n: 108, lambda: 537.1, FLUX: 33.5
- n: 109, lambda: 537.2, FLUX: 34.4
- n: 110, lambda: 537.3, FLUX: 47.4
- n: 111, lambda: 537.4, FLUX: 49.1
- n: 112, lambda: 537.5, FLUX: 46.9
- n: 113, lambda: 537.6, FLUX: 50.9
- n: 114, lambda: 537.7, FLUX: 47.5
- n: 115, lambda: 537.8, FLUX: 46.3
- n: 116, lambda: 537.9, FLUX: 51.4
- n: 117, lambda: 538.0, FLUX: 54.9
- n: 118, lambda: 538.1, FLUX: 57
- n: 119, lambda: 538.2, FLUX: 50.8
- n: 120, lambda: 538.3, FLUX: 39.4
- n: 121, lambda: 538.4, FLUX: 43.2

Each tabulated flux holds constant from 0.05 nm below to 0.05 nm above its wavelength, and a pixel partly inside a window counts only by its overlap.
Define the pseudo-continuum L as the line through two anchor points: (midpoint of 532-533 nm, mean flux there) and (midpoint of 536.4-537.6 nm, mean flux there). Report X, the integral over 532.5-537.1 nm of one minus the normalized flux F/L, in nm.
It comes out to -0.45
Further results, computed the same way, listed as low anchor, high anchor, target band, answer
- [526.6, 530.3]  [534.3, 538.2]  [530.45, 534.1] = -0.082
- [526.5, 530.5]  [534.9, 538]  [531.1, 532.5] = -0.122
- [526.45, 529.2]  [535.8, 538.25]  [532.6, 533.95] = 0.038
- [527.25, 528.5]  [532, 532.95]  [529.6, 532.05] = -0.323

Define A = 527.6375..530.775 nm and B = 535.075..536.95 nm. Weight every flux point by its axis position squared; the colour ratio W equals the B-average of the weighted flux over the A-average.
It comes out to 1.10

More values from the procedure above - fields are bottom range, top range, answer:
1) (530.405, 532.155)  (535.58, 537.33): 0.93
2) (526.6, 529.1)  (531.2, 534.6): 1.09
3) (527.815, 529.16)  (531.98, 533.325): 0.93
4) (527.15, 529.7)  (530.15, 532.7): 1.07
